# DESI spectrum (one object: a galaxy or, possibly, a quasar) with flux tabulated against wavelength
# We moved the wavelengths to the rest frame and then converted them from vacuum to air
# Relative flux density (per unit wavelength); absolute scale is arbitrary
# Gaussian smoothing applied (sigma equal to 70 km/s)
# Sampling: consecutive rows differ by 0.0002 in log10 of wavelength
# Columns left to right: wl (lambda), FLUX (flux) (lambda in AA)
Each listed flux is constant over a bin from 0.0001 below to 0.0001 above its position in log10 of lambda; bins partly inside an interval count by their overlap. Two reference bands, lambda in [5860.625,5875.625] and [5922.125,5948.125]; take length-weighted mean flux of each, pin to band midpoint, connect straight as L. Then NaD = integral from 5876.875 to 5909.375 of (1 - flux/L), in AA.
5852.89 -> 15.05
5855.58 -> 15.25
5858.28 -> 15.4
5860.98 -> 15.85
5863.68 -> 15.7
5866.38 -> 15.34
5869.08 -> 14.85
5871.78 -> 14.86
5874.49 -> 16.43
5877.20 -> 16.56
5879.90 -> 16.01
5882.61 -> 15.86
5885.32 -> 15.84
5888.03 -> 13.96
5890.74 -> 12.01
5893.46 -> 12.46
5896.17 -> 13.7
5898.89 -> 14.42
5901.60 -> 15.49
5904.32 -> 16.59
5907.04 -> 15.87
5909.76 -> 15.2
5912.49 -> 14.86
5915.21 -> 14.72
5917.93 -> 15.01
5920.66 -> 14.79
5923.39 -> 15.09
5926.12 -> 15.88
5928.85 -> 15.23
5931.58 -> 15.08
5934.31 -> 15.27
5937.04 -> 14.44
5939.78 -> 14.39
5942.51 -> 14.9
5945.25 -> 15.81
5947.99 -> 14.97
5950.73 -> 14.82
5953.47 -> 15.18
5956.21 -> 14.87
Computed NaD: 1.0 AA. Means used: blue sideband 15.5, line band 14.9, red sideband 15.1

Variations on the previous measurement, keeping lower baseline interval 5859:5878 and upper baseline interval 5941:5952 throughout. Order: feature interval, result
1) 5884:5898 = 1.68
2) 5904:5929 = 0.06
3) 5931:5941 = 0.27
